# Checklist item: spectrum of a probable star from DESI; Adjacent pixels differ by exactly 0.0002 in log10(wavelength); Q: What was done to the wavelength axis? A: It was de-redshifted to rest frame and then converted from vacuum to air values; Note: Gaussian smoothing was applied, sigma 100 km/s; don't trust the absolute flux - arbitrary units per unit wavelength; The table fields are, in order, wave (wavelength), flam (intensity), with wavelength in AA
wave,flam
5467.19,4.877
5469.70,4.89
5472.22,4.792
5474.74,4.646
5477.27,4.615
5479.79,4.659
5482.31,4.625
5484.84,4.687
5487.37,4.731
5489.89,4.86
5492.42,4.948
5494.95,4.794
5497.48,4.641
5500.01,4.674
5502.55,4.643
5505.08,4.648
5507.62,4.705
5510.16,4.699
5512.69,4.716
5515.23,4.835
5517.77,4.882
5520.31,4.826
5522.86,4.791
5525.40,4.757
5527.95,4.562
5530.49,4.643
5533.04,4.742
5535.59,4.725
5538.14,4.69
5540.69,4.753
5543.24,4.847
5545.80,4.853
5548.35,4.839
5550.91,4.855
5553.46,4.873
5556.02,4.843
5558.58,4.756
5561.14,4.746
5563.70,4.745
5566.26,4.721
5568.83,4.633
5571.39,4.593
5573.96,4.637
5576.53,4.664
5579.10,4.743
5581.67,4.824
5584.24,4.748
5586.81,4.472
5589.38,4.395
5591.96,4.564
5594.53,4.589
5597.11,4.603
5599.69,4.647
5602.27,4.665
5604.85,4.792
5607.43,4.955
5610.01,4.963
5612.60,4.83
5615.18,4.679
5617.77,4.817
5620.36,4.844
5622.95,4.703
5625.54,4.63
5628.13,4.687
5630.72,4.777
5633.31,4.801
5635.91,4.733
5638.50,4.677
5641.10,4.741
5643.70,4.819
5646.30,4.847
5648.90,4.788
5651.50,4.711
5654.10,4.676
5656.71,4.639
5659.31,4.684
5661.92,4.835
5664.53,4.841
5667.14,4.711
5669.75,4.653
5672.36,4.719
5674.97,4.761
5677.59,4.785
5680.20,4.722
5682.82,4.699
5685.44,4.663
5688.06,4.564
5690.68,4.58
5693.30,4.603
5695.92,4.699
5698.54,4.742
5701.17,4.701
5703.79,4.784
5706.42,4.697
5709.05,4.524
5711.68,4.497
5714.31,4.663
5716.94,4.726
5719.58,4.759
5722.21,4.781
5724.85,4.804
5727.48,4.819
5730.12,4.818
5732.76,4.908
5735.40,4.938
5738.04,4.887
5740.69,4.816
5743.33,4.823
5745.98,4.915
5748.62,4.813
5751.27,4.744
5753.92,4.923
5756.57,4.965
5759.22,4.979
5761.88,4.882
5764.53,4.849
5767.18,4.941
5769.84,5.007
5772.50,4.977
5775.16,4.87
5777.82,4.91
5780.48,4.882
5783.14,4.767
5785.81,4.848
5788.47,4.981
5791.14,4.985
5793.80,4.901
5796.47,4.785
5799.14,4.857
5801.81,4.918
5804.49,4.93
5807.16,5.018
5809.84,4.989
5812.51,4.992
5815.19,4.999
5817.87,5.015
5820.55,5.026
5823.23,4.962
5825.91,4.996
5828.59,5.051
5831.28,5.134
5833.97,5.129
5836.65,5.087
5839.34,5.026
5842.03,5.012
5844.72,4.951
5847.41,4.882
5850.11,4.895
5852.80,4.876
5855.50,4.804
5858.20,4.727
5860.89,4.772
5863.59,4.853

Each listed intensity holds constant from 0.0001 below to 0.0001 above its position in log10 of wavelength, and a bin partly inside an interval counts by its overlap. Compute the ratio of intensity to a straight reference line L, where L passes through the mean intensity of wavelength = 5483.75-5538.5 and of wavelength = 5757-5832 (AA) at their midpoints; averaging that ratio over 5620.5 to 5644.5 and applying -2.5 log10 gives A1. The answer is 0.02 mag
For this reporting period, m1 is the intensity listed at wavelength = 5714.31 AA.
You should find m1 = 4.663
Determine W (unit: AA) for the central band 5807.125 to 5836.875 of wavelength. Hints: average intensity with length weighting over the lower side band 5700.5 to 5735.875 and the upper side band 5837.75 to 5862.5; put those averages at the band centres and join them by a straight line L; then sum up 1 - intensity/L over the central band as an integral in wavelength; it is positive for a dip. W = -1.09 AA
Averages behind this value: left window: 4.74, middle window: 5.03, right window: 4.88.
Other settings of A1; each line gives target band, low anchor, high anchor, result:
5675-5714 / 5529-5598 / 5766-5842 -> 0.04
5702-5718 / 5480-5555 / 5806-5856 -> 0.06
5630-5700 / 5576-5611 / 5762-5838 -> 0.01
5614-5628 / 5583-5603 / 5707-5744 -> -0.02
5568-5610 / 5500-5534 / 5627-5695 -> 0.01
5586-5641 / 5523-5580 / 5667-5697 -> 0.00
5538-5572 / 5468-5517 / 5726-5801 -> 0.00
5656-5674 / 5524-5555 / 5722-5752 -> 0.02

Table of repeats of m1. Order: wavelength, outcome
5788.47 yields 4.981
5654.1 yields 4.676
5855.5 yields 4.804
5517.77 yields 4.882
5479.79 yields 4.659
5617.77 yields 4.817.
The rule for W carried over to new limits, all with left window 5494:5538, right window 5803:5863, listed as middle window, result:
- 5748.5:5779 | 0.02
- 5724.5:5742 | 0.11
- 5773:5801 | 0.27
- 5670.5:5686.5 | 0.41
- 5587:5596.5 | 0.52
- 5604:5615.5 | -0.16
